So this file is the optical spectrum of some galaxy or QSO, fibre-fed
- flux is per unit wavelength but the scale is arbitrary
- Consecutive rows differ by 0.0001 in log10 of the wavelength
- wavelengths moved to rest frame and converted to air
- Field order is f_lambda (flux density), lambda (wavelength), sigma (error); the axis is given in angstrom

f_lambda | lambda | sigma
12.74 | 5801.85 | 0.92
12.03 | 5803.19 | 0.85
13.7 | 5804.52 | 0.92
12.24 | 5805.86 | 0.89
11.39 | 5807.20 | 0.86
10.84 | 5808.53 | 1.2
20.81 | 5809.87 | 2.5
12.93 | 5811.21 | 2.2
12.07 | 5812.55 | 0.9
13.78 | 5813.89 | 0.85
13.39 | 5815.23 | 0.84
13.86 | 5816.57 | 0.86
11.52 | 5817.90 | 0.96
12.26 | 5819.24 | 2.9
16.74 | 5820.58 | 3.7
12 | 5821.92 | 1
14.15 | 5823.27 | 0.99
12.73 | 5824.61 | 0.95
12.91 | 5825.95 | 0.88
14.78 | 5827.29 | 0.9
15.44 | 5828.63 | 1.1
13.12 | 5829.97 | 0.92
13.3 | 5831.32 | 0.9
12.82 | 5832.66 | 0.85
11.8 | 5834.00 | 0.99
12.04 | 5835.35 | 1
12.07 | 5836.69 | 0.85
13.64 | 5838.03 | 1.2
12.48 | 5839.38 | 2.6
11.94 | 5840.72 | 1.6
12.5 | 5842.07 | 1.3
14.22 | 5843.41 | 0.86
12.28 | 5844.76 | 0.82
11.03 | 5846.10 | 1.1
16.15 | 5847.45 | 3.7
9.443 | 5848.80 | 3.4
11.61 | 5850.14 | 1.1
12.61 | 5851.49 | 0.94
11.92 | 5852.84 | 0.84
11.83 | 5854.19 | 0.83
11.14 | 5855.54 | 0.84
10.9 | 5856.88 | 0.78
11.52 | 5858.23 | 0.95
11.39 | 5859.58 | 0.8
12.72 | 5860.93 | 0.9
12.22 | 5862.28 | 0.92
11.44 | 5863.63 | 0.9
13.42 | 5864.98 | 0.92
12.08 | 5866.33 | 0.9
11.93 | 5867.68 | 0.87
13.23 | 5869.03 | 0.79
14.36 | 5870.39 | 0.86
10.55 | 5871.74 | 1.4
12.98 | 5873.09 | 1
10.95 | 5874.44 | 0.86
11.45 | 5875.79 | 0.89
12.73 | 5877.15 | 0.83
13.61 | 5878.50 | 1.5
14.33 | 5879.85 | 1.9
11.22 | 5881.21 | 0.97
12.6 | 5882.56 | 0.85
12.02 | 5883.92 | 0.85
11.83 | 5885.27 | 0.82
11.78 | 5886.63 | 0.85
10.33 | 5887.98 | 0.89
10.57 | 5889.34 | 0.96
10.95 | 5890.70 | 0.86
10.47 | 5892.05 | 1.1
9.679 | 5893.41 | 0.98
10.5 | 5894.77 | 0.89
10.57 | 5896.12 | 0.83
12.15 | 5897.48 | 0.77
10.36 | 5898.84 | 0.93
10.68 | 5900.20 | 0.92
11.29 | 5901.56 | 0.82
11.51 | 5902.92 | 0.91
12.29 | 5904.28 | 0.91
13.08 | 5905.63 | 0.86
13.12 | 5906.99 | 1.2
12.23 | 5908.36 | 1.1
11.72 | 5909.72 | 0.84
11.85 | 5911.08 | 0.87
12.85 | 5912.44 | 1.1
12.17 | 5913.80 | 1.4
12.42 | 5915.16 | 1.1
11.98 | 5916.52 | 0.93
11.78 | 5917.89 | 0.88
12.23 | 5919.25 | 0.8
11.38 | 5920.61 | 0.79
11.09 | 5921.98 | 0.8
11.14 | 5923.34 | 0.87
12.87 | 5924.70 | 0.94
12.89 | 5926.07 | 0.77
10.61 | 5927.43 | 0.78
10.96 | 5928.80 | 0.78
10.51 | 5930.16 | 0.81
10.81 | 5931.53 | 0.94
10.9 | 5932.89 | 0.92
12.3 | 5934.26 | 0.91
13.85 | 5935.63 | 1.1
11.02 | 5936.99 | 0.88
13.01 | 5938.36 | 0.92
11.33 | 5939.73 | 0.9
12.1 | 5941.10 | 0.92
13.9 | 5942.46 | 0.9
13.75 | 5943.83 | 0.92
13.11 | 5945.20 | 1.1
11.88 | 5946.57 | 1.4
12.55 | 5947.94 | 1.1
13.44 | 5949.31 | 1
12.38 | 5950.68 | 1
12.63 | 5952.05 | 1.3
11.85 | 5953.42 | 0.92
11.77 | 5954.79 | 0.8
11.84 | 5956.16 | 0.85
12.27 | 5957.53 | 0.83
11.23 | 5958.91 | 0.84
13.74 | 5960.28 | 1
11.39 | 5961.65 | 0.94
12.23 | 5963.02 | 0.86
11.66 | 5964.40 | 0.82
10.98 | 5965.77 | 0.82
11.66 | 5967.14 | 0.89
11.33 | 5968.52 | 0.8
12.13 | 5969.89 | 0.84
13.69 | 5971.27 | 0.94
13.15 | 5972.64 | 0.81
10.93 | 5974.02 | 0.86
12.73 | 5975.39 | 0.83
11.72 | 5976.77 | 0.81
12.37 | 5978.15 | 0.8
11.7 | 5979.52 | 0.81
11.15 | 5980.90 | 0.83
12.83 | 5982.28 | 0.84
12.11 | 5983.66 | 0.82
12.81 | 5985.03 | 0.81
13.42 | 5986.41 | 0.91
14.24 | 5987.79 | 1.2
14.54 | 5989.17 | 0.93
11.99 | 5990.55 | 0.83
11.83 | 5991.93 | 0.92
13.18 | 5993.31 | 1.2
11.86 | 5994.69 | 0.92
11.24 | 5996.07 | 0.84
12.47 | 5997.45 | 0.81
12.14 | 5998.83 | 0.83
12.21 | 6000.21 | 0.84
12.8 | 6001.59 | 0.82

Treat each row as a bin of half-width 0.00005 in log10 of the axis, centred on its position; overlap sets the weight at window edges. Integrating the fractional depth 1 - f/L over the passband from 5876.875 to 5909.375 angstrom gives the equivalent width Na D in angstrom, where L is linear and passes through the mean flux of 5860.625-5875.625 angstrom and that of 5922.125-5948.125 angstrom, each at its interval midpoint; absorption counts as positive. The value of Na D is 1.5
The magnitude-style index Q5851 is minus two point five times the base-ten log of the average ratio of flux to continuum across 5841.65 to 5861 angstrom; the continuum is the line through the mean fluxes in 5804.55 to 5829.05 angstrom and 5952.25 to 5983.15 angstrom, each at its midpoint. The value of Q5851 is 0.10 mag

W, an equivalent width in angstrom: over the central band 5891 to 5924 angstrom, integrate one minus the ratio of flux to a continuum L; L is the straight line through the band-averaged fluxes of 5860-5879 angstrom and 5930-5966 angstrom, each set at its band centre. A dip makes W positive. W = 1.9 angstrom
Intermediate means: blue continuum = 12.4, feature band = 11.6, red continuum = 12.2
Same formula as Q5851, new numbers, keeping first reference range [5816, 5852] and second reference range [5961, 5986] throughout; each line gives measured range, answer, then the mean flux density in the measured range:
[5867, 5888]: 0.03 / 12.3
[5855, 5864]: 0.10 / 11.6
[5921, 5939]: 0.06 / 11.7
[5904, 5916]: 0.00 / 12.4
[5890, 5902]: 0.17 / 10.7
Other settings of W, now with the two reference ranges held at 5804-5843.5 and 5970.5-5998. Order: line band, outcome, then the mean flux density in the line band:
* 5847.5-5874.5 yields 2.1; 12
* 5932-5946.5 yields 0.3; 12.5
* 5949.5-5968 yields 0.9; 12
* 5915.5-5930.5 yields 1.3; 11.6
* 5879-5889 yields 0.7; 12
